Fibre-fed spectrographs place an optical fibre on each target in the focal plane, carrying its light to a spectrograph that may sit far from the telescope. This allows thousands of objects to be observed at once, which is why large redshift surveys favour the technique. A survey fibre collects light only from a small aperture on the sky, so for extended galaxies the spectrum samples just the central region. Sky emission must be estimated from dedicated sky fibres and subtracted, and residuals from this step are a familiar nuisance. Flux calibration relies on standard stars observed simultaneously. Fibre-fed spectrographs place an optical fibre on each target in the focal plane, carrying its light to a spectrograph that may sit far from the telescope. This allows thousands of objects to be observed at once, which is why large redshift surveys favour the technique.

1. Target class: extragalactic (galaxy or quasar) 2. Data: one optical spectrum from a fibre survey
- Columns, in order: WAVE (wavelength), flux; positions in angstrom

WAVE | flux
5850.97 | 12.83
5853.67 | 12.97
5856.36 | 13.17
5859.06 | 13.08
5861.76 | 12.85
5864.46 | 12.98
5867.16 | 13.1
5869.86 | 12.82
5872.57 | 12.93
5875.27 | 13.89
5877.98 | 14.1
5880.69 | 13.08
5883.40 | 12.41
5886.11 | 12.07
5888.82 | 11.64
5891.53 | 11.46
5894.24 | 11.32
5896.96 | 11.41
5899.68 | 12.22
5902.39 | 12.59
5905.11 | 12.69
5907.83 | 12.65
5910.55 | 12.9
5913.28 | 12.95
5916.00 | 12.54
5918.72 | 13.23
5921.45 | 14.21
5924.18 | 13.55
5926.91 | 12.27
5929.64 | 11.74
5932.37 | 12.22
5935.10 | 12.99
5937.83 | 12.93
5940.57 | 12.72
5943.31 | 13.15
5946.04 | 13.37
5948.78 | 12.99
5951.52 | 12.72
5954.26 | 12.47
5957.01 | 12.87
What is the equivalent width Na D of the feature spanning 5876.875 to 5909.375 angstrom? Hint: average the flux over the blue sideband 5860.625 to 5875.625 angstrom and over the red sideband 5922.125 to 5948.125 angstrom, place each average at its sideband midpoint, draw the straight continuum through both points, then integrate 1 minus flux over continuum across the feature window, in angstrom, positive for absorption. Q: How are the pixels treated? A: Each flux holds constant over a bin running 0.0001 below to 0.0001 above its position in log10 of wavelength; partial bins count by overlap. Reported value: 1.7 angstrom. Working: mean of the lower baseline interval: 13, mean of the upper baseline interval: 12.8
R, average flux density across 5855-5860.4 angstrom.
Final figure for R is 13.1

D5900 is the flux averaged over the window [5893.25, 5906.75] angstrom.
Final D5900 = 12.1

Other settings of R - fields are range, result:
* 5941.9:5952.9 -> 13.1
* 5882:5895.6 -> 11.8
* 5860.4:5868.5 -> 13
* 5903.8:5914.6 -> 12.8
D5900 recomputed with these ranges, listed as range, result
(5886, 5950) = 12.6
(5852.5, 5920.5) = 12.7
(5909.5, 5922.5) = 13.1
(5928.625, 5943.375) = 12.6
